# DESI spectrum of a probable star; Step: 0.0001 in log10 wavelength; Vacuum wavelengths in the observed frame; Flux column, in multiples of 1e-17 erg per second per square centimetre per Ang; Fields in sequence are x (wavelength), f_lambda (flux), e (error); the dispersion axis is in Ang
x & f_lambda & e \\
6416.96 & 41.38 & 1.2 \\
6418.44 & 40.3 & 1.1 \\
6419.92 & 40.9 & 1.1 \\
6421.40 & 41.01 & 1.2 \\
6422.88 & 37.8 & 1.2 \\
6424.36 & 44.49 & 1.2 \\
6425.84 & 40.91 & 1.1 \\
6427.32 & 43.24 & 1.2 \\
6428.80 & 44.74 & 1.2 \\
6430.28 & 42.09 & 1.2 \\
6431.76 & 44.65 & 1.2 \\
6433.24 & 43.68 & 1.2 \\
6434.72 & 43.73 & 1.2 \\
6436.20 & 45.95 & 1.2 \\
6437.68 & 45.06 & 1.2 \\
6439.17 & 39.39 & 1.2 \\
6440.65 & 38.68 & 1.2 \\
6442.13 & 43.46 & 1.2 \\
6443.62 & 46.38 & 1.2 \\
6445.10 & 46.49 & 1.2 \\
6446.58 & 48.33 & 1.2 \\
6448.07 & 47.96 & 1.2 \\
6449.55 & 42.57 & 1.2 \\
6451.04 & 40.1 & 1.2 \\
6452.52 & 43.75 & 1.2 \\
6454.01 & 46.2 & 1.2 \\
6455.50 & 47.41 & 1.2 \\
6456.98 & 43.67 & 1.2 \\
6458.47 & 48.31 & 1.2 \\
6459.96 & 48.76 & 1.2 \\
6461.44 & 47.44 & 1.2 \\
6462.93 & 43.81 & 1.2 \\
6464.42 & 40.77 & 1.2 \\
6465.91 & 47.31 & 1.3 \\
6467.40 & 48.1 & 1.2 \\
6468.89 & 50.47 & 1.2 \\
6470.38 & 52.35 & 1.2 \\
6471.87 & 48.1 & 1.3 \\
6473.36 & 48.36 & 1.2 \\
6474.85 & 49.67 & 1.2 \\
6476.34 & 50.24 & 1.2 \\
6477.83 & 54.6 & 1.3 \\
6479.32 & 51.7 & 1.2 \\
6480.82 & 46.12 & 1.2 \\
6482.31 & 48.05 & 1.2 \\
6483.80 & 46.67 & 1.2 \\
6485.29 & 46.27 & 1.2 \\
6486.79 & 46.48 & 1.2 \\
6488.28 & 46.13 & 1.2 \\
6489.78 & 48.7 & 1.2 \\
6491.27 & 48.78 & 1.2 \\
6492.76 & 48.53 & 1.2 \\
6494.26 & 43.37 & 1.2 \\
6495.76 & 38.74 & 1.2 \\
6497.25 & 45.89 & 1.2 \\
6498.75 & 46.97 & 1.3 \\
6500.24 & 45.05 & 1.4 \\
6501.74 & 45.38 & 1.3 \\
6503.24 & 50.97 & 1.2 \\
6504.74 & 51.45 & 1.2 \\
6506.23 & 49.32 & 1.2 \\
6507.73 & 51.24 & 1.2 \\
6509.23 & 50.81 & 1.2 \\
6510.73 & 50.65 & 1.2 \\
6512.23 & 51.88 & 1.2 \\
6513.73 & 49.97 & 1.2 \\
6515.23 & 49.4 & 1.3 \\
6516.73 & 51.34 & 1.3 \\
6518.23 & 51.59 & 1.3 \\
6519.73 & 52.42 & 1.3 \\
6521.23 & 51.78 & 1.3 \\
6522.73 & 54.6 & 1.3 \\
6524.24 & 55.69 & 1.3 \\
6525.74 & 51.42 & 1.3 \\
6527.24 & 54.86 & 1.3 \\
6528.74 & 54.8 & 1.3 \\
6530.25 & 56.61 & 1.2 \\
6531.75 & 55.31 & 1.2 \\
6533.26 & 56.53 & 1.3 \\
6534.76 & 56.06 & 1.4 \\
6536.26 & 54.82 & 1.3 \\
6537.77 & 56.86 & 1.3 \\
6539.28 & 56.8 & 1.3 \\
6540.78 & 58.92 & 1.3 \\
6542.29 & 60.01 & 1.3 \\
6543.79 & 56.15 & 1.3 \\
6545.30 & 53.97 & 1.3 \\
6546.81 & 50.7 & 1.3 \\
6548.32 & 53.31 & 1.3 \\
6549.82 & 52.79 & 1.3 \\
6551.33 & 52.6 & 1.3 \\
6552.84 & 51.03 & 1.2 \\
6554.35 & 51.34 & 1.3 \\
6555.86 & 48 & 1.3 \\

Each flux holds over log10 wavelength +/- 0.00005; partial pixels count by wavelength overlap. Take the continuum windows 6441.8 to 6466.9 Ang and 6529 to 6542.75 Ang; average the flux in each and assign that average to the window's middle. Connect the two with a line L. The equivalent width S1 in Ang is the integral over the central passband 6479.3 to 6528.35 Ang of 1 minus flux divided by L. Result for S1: 3.0 Ang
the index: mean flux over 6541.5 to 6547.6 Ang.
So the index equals 55.2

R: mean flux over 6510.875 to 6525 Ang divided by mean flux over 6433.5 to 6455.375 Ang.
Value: 1.2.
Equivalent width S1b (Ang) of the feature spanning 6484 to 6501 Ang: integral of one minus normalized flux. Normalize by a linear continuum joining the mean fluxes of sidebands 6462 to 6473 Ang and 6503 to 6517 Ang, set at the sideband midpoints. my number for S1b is 1.2 Ang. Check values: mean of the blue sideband 47.3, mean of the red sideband 50.7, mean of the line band 45.9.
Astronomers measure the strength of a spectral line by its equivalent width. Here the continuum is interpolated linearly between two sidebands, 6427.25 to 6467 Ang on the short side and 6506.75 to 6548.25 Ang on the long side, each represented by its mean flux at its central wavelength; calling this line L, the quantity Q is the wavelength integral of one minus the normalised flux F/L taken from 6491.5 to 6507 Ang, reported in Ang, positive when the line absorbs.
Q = 1.22 Ang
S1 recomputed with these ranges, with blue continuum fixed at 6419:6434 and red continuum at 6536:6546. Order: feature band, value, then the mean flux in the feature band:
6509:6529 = 0.7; 52.2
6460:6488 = 0.1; 48.1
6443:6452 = -0.1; 45.3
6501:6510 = 0.4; 49.9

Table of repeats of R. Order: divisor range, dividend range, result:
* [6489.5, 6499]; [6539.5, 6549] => 1.22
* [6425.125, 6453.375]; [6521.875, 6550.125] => 1.26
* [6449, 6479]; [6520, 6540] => 1.17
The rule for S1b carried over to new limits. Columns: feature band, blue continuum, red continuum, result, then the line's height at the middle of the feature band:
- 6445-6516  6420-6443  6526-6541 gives 1.89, 49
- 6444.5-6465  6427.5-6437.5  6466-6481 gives 0.82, 47.3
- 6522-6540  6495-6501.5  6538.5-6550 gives -1.08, 52.2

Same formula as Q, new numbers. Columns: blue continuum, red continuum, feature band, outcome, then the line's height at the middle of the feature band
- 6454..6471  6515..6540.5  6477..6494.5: 0.5 Ang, 49.7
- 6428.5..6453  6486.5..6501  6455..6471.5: -0.9 Ang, 44.8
